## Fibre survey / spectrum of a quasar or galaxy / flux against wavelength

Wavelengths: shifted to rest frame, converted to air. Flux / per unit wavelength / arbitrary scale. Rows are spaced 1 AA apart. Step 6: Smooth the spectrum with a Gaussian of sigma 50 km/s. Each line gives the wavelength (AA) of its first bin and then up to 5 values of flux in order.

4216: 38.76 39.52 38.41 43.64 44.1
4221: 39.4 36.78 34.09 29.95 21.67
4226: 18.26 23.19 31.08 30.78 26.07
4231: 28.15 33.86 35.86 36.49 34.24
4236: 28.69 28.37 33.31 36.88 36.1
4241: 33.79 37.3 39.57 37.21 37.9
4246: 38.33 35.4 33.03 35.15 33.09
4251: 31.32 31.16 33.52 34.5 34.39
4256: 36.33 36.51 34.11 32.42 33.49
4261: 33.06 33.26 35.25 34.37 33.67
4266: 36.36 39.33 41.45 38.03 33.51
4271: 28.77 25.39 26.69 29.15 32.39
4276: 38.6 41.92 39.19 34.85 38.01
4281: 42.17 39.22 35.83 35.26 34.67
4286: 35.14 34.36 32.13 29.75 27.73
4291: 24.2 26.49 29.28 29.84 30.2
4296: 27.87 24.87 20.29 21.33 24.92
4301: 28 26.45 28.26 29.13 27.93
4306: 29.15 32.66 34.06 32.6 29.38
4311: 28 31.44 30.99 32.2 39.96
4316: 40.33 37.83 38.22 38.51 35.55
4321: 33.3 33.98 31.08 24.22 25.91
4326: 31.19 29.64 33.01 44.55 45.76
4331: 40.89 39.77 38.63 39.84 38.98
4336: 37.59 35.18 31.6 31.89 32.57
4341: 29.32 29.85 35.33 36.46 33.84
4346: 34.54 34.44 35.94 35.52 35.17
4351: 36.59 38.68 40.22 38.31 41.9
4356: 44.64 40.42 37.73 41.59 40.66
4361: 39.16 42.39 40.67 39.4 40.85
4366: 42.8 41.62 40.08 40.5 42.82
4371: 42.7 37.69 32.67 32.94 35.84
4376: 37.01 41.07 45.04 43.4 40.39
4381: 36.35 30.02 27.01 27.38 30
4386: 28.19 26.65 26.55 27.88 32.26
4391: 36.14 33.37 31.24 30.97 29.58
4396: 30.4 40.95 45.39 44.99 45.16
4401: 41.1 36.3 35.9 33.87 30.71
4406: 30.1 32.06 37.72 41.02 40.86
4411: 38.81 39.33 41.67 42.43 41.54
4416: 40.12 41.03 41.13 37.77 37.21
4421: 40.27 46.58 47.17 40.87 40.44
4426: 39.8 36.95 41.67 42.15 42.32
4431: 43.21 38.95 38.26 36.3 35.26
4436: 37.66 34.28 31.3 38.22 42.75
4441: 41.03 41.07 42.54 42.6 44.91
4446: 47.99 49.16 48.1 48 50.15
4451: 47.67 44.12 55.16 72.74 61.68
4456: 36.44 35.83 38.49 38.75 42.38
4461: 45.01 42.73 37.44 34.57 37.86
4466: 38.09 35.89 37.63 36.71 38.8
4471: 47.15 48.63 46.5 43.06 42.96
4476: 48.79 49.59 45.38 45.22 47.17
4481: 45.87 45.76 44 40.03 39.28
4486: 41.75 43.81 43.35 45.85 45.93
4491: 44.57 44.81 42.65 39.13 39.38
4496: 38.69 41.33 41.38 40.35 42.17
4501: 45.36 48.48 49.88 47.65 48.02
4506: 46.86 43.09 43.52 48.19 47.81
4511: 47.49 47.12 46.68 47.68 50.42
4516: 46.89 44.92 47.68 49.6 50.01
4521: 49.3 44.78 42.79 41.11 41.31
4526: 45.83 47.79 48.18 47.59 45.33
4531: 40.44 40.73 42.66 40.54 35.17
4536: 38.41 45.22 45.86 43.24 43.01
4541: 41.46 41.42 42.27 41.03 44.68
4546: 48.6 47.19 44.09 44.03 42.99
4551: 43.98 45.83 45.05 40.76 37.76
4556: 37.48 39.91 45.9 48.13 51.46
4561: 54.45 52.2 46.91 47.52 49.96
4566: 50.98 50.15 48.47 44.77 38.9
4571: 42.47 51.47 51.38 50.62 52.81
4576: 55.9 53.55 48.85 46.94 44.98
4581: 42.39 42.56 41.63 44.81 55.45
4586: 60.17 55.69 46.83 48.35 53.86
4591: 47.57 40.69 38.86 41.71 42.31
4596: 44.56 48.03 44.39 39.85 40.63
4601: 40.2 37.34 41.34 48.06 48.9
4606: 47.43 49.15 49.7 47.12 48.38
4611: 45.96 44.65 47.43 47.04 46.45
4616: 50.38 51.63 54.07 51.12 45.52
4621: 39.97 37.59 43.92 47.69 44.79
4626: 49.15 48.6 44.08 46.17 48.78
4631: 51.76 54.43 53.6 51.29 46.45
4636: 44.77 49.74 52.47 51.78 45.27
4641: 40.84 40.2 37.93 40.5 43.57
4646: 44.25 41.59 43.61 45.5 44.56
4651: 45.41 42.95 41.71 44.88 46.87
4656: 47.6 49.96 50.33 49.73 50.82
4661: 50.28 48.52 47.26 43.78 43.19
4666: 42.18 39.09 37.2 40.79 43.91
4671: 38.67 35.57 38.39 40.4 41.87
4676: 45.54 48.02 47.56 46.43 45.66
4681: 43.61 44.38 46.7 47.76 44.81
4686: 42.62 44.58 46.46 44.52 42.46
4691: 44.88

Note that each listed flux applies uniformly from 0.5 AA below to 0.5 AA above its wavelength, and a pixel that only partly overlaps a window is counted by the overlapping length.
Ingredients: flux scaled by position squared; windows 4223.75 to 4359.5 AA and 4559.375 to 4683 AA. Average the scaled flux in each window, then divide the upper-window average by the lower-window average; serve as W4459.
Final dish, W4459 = 1.6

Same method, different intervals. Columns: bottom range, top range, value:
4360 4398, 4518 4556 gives 1.31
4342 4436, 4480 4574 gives 1.27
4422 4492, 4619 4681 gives 1.14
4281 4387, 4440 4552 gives 1.38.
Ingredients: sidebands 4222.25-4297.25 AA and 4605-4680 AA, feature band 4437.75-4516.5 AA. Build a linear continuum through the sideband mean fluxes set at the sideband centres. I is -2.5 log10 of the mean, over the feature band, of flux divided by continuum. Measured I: -0.10 mag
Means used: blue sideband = 33.1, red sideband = 45.8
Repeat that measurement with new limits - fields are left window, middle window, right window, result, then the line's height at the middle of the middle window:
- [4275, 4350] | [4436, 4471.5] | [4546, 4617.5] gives -0.072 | 40.2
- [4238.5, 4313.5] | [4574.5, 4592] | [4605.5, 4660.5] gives -0.104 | 44.8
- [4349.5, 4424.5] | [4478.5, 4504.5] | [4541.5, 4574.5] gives -0.023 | 42.7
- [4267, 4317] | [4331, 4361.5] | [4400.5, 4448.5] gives -0.054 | 35.1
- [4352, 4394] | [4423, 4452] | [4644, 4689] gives -0.083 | 38.6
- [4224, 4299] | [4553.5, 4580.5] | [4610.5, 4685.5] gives -0.111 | 42.9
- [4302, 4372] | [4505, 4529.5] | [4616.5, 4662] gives -0.103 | 42.4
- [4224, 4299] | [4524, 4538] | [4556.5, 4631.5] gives 0.033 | 44.4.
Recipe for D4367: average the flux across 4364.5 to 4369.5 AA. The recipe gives 41.2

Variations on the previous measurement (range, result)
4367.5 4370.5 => 41.1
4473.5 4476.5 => 44.9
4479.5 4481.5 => 46.5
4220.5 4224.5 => 35.1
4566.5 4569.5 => 47.8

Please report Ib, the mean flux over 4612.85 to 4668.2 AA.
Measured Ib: 46.3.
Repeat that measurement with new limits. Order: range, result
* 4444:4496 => 44.2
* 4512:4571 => 45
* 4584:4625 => 46.5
